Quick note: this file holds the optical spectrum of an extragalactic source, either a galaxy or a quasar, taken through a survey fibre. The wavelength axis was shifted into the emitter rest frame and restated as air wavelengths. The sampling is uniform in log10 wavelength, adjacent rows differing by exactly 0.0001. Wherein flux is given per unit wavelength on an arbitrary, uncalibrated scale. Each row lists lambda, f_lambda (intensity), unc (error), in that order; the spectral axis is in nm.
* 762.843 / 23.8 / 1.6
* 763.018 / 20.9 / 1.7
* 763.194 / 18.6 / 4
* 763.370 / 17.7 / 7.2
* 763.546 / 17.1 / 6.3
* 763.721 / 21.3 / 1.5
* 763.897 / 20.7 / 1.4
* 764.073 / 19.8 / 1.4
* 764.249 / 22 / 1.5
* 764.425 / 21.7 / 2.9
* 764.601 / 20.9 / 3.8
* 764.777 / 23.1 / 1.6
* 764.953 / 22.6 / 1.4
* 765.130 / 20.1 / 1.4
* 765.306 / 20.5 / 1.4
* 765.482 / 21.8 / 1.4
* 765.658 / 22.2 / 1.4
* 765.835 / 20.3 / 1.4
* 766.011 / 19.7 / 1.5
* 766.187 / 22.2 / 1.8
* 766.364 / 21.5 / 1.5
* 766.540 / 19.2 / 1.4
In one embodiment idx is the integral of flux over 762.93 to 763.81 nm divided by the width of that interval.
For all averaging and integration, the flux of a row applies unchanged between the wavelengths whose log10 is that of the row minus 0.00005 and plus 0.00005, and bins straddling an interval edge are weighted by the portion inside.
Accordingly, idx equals 19.1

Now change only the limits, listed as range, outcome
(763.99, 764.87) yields 21.5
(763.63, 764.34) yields 20.9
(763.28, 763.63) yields 17.4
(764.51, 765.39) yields 21.4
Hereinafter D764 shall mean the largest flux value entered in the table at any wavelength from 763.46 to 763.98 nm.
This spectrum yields 21.3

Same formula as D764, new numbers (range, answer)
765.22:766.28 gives 22.2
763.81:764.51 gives 22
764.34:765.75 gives 23.1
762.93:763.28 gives 20.9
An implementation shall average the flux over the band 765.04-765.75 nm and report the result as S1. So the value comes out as 21.1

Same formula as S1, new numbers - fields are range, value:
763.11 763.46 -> 18.1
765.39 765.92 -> 21.4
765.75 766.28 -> 20.8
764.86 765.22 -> 21.3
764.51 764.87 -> 22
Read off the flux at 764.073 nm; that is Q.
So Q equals 19.8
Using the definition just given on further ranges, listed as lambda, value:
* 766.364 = 21.5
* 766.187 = 22.2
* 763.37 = 17.7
